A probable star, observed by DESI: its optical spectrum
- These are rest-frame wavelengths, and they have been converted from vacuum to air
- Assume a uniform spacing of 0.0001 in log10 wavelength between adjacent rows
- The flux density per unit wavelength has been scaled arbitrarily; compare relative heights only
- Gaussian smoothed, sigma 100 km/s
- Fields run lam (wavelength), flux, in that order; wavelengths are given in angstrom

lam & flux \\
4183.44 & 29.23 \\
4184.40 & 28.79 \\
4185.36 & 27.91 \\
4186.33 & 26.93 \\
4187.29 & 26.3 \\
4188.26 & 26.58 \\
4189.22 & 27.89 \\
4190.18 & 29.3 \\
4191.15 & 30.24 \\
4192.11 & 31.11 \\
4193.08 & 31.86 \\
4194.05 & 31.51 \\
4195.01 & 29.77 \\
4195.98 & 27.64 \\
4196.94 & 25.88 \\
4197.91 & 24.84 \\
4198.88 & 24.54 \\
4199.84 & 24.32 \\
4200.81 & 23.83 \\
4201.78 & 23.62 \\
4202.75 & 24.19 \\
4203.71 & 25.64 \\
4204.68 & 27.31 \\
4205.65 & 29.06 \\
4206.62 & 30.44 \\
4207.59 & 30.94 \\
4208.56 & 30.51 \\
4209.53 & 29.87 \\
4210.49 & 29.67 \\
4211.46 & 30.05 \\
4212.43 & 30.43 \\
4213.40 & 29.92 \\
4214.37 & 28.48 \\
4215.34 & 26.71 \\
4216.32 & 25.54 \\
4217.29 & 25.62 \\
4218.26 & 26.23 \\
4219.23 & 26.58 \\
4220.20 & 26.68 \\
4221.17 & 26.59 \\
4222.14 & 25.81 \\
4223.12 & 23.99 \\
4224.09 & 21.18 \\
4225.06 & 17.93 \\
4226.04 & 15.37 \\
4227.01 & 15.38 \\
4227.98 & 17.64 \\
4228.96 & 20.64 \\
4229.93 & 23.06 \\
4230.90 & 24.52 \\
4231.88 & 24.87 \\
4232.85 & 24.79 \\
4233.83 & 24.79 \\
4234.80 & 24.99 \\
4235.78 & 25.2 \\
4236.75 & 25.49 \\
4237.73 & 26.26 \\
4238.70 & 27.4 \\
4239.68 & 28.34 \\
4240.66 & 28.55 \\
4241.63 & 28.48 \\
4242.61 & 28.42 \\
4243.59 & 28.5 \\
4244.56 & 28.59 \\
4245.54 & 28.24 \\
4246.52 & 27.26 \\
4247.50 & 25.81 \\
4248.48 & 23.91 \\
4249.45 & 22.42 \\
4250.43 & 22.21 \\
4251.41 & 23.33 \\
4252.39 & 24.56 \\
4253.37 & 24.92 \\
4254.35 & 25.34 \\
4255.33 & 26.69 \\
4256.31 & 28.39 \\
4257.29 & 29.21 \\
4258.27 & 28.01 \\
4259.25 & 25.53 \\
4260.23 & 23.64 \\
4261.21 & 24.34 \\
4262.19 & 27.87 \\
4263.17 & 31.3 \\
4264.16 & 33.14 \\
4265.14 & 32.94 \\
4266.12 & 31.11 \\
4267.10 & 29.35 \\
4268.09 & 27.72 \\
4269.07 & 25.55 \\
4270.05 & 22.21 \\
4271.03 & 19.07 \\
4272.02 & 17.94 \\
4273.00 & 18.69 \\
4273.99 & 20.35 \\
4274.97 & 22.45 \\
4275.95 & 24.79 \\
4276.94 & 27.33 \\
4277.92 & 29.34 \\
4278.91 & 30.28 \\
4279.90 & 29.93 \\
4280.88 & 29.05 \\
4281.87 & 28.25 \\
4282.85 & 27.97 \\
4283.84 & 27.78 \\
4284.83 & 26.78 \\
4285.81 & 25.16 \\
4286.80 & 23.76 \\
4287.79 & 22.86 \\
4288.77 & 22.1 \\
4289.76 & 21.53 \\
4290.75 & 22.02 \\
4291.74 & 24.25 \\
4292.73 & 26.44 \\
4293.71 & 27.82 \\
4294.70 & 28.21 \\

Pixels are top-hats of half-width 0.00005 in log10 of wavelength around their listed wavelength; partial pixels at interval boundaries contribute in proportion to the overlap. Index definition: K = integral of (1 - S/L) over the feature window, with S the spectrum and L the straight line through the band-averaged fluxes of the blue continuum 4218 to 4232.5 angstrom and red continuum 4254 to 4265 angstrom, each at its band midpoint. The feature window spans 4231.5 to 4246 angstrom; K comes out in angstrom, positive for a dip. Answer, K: -1.4 angstrom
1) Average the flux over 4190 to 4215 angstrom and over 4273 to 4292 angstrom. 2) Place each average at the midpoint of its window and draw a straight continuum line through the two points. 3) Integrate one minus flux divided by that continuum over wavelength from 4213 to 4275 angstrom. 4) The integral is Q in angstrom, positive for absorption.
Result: 3.44 angstrom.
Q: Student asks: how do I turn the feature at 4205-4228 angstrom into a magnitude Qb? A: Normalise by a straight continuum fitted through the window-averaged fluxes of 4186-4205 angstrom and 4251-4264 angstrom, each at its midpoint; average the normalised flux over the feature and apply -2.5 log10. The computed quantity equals 0.04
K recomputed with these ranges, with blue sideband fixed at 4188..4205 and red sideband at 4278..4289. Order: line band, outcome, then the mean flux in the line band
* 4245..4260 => 0.7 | 25.7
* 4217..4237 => 2.9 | 23.2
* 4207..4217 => -0.7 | 29.1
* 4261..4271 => -0.5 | 28.2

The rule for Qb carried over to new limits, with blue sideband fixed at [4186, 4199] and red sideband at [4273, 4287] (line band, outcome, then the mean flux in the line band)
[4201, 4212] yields -0.008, 28.2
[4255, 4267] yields -0.068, 28.6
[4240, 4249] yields -0.014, 27.5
